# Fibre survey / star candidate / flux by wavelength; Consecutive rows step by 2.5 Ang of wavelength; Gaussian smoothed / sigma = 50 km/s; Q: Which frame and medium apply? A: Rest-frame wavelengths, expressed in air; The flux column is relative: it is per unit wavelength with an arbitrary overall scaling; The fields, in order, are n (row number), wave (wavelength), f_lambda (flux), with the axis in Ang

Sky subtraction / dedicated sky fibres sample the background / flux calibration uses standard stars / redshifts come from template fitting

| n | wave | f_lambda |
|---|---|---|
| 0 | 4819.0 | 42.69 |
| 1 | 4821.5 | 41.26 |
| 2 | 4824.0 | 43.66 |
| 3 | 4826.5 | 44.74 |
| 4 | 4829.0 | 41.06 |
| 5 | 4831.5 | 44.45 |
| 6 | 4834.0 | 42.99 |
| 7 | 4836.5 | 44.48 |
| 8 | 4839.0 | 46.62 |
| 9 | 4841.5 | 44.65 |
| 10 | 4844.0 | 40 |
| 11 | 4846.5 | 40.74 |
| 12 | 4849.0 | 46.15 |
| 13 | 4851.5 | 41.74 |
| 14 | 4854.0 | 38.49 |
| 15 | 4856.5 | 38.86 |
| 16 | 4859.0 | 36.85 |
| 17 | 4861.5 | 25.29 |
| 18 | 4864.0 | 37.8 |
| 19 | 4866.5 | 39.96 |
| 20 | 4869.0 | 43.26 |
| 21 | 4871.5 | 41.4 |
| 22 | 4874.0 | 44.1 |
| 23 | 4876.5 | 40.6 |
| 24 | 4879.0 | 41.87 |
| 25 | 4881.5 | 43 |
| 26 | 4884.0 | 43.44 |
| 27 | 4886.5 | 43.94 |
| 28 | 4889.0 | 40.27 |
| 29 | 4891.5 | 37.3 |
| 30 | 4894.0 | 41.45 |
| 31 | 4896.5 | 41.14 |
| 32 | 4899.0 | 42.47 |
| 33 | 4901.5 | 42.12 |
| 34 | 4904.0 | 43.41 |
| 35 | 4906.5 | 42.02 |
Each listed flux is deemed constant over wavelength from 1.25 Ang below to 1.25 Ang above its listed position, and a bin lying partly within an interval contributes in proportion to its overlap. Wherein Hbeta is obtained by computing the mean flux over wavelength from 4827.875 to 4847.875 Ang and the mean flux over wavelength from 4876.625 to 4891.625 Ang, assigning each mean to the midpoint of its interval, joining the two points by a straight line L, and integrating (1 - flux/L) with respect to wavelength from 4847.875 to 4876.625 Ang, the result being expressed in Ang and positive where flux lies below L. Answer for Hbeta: 2.0 Ang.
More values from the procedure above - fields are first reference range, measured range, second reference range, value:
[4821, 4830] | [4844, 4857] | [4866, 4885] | 0.4 Ang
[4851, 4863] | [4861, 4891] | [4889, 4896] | -2.1 Ang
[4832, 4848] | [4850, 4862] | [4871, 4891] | 1.6 Ang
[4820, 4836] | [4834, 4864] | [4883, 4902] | 1.6 Ang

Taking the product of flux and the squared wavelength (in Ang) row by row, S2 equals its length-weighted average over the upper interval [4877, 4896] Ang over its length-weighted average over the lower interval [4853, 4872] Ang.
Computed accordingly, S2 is 1.12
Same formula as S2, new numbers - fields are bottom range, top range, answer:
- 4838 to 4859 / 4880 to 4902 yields 1.01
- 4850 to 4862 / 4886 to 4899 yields 1.12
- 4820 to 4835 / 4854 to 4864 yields 0.82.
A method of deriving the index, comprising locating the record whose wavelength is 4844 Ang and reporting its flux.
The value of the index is 40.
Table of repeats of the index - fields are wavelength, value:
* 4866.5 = 39.96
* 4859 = 36.85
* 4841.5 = 44.65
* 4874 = 44.1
